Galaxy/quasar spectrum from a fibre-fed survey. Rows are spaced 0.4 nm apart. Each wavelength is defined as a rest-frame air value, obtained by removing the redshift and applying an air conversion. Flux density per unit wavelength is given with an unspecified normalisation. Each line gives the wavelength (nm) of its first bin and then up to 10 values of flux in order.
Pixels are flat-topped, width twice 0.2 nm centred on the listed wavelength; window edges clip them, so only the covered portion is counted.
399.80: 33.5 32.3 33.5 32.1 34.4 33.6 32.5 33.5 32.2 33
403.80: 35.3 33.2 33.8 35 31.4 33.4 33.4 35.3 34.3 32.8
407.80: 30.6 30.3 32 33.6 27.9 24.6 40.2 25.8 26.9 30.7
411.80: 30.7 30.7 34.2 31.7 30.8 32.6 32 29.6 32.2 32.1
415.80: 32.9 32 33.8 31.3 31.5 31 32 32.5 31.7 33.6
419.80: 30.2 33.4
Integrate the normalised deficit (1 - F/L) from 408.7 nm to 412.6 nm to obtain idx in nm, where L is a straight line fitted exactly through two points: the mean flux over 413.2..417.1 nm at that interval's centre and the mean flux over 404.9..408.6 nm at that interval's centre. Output 0.25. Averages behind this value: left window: 32.8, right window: 31.9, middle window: 30.4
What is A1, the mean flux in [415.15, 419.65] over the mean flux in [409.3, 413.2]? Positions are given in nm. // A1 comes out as 1.1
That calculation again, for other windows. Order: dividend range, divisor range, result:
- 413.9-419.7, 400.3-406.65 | 0.96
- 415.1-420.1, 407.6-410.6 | 1.04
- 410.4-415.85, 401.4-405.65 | 0.92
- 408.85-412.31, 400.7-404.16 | 0.90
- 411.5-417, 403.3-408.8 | 0.96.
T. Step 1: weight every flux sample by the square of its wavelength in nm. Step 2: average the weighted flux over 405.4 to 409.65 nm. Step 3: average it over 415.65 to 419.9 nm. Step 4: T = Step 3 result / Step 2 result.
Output 1.0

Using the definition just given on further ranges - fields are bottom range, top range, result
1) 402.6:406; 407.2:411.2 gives 0.93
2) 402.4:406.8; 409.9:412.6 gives 0.95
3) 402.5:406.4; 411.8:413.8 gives 0.99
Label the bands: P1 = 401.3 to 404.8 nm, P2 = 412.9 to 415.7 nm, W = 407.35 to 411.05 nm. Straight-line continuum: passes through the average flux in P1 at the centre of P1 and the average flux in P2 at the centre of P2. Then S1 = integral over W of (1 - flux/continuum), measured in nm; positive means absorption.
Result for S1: 0.22 nm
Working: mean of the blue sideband 33.5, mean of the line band 30.5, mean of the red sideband 31.6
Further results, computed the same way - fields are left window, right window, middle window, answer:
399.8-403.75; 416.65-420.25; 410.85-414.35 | 0.12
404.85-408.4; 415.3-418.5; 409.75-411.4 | 0.13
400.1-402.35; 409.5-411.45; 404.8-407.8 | -0.23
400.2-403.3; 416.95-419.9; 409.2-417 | 0.26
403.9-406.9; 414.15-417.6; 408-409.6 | 0.11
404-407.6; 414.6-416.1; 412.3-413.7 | 0.01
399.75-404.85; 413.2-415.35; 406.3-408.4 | -0.01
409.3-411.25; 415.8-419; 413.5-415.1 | -0.04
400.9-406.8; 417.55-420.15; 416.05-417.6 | 0.00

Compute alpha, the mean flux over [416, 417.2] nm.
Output 32.4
